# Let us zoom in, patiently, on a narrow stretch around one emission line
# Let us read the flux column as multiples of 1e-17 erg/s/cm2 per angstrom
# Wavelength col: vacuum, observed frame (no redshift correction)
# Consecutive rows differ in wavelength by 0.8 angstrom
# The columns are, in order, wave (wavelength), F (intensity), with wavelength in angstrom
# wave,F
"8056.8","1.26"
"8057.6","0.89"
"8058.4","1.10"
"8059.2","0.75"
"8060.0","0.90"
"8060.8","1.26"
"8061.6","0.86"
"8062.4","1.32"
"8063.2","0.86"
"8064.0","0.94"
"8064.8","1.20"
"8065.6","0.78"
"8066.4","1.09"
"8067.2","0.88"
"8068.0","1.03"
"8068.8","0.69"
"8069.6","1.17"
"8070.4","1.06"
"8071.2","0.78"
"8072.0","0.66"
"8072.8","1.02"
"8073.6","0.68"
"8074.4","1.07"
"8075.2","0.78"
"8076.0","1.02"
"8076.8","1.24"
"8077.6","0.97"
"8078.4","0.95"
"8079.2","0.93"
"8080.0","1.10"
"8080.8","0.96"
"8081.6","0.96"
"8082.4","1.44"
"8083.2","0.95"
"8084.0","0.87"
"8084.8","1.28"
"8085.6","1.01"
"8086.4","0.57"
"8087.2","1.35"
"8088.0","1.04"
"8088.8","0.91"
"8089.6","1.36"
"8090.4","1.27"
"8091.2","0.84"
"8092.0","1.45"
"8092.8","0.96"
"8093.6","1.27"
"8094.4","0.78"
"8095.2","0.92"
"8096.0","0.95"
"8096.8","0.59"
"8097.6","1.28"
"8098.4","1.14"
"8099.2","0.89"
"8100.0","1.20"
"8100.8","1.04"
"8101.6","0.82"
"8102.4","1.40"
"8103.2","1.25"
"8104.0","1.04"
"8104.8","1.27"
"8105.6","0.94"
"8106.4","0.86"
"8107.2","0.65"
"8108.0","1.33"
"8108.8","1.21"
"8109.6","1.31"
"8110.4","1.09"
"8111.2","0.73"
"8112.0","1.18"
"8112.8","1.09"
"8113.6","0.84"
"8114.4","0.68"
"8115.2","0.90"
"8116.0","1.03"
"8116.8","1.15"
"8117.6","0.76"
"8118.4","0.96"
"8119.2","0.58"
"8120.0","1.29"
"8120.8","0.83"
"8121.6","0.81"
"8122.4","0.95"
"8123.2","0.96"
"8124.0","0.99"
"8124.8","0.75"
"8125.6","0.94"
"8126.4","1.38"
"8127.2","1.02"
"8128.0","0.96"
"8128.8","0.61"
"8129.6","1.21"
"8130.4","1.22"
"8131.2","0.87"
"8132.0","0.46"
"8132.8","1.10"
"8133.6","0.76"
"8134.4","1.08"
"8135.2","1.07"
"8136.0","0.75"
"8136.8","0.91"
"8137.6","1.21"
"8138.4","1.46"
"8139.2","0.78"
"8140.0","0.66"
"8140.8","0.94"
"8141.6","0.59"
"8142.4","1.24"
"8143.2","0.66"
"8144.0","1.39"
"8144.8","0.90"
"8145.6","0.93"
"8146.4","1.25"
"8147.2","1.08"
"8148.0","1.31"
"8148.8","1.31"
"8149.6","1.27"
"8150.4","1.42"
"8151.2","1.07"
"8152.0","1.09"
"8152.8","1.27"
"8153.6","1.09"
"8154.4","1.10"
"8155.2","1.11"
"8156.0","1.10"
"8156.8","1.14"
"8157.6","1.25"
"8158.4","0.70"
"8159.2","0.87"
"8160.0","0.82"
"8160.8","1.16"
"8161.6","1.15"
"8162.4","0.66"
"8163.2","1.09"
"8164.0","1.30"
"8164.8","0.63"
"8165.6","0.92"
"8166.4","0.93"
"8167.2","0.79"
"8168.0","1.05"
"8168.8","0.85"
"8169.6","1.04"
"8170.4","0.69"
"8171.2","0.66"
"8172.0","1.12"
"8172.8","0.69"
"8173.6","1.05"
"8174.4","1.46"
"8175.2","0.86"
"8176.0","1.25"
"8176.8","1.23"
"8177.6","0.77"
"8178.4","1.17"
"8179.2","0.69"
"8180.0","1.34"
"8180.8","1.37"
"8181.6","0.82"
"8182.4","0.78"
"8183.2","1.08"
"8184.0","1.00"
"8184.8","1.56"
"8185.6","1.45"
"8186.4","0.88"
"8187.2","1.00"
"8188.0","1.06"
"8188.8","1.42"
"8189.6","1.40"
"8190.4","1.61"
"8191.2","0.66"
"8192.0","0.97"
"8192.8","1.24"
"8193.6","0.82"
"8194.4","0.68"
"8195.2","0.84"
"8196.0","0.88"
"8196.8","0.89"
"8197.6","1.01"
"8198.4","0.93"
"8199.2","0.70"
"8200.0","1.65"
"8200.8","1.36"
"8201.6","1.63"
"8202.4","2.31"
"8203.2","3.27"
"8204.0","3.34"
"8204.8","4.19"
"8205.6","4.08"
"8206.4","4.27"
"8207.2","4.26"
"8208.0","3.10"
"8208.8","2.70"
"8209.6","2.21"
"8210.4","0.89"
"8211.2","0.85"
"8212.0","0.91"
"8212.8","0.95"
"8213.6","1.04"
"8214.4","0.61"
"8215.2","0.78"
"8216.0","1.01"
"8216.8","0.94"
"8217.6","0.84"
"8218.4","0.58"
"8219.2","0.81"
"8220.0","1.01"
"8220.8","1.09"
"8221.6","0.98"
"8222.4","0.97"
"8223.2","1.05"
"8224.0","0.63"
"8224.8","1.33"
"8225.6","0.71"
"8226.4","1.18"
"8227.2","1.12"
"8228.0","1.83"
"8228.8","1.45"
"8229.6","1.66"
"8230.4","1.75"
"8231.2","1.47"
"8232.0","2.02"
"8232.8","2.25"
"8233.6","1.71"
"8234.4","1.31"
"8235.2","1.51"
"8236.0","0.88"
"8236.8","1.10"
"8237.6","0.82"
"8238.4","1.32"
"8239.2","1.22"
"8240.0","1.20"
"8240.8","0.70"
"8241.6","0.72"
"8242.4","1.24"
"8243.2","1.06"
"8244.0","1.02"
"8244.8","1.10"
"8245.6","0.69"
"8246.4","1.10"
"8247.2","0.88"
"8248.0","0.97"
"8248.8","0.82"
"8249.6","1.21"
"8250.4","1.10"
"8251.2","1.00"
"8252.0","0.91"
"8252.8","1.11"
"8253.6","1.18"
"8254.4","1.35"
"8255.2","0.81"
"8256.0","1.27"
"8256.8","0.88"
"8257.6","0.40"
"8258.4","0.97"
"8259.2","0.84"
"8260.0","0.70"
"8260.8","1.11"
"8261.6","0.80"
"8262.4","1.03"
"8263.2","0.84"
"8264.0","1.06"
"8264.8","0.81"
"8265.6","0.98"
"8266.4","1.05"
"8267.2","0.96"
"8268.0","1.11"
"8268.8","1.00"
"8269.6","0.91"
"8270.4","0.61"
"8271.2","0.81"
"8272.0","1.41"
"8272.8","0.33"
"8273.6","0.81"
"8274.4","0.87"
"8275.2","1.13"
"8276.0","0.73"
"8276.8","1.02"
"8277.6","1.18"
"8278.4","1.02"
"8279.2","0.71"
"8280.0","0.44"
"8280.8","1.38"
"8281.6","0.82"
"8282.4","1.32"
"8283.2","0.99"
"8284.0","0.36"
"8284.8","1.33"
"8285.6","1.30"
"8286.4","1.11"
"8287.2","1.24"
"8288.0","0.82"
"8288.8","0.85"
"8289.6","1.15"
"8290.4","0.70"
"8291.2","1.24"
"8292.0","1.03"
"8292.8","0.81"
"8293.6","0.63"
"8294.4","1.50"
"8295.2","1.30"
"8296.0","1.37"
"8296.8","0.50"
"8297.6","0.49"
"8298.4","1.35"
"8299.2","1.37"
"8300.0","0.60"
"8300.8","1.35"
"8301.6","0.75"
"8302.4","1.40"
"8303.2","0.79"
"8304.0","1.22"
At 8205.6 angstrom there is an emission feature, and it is Halpha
